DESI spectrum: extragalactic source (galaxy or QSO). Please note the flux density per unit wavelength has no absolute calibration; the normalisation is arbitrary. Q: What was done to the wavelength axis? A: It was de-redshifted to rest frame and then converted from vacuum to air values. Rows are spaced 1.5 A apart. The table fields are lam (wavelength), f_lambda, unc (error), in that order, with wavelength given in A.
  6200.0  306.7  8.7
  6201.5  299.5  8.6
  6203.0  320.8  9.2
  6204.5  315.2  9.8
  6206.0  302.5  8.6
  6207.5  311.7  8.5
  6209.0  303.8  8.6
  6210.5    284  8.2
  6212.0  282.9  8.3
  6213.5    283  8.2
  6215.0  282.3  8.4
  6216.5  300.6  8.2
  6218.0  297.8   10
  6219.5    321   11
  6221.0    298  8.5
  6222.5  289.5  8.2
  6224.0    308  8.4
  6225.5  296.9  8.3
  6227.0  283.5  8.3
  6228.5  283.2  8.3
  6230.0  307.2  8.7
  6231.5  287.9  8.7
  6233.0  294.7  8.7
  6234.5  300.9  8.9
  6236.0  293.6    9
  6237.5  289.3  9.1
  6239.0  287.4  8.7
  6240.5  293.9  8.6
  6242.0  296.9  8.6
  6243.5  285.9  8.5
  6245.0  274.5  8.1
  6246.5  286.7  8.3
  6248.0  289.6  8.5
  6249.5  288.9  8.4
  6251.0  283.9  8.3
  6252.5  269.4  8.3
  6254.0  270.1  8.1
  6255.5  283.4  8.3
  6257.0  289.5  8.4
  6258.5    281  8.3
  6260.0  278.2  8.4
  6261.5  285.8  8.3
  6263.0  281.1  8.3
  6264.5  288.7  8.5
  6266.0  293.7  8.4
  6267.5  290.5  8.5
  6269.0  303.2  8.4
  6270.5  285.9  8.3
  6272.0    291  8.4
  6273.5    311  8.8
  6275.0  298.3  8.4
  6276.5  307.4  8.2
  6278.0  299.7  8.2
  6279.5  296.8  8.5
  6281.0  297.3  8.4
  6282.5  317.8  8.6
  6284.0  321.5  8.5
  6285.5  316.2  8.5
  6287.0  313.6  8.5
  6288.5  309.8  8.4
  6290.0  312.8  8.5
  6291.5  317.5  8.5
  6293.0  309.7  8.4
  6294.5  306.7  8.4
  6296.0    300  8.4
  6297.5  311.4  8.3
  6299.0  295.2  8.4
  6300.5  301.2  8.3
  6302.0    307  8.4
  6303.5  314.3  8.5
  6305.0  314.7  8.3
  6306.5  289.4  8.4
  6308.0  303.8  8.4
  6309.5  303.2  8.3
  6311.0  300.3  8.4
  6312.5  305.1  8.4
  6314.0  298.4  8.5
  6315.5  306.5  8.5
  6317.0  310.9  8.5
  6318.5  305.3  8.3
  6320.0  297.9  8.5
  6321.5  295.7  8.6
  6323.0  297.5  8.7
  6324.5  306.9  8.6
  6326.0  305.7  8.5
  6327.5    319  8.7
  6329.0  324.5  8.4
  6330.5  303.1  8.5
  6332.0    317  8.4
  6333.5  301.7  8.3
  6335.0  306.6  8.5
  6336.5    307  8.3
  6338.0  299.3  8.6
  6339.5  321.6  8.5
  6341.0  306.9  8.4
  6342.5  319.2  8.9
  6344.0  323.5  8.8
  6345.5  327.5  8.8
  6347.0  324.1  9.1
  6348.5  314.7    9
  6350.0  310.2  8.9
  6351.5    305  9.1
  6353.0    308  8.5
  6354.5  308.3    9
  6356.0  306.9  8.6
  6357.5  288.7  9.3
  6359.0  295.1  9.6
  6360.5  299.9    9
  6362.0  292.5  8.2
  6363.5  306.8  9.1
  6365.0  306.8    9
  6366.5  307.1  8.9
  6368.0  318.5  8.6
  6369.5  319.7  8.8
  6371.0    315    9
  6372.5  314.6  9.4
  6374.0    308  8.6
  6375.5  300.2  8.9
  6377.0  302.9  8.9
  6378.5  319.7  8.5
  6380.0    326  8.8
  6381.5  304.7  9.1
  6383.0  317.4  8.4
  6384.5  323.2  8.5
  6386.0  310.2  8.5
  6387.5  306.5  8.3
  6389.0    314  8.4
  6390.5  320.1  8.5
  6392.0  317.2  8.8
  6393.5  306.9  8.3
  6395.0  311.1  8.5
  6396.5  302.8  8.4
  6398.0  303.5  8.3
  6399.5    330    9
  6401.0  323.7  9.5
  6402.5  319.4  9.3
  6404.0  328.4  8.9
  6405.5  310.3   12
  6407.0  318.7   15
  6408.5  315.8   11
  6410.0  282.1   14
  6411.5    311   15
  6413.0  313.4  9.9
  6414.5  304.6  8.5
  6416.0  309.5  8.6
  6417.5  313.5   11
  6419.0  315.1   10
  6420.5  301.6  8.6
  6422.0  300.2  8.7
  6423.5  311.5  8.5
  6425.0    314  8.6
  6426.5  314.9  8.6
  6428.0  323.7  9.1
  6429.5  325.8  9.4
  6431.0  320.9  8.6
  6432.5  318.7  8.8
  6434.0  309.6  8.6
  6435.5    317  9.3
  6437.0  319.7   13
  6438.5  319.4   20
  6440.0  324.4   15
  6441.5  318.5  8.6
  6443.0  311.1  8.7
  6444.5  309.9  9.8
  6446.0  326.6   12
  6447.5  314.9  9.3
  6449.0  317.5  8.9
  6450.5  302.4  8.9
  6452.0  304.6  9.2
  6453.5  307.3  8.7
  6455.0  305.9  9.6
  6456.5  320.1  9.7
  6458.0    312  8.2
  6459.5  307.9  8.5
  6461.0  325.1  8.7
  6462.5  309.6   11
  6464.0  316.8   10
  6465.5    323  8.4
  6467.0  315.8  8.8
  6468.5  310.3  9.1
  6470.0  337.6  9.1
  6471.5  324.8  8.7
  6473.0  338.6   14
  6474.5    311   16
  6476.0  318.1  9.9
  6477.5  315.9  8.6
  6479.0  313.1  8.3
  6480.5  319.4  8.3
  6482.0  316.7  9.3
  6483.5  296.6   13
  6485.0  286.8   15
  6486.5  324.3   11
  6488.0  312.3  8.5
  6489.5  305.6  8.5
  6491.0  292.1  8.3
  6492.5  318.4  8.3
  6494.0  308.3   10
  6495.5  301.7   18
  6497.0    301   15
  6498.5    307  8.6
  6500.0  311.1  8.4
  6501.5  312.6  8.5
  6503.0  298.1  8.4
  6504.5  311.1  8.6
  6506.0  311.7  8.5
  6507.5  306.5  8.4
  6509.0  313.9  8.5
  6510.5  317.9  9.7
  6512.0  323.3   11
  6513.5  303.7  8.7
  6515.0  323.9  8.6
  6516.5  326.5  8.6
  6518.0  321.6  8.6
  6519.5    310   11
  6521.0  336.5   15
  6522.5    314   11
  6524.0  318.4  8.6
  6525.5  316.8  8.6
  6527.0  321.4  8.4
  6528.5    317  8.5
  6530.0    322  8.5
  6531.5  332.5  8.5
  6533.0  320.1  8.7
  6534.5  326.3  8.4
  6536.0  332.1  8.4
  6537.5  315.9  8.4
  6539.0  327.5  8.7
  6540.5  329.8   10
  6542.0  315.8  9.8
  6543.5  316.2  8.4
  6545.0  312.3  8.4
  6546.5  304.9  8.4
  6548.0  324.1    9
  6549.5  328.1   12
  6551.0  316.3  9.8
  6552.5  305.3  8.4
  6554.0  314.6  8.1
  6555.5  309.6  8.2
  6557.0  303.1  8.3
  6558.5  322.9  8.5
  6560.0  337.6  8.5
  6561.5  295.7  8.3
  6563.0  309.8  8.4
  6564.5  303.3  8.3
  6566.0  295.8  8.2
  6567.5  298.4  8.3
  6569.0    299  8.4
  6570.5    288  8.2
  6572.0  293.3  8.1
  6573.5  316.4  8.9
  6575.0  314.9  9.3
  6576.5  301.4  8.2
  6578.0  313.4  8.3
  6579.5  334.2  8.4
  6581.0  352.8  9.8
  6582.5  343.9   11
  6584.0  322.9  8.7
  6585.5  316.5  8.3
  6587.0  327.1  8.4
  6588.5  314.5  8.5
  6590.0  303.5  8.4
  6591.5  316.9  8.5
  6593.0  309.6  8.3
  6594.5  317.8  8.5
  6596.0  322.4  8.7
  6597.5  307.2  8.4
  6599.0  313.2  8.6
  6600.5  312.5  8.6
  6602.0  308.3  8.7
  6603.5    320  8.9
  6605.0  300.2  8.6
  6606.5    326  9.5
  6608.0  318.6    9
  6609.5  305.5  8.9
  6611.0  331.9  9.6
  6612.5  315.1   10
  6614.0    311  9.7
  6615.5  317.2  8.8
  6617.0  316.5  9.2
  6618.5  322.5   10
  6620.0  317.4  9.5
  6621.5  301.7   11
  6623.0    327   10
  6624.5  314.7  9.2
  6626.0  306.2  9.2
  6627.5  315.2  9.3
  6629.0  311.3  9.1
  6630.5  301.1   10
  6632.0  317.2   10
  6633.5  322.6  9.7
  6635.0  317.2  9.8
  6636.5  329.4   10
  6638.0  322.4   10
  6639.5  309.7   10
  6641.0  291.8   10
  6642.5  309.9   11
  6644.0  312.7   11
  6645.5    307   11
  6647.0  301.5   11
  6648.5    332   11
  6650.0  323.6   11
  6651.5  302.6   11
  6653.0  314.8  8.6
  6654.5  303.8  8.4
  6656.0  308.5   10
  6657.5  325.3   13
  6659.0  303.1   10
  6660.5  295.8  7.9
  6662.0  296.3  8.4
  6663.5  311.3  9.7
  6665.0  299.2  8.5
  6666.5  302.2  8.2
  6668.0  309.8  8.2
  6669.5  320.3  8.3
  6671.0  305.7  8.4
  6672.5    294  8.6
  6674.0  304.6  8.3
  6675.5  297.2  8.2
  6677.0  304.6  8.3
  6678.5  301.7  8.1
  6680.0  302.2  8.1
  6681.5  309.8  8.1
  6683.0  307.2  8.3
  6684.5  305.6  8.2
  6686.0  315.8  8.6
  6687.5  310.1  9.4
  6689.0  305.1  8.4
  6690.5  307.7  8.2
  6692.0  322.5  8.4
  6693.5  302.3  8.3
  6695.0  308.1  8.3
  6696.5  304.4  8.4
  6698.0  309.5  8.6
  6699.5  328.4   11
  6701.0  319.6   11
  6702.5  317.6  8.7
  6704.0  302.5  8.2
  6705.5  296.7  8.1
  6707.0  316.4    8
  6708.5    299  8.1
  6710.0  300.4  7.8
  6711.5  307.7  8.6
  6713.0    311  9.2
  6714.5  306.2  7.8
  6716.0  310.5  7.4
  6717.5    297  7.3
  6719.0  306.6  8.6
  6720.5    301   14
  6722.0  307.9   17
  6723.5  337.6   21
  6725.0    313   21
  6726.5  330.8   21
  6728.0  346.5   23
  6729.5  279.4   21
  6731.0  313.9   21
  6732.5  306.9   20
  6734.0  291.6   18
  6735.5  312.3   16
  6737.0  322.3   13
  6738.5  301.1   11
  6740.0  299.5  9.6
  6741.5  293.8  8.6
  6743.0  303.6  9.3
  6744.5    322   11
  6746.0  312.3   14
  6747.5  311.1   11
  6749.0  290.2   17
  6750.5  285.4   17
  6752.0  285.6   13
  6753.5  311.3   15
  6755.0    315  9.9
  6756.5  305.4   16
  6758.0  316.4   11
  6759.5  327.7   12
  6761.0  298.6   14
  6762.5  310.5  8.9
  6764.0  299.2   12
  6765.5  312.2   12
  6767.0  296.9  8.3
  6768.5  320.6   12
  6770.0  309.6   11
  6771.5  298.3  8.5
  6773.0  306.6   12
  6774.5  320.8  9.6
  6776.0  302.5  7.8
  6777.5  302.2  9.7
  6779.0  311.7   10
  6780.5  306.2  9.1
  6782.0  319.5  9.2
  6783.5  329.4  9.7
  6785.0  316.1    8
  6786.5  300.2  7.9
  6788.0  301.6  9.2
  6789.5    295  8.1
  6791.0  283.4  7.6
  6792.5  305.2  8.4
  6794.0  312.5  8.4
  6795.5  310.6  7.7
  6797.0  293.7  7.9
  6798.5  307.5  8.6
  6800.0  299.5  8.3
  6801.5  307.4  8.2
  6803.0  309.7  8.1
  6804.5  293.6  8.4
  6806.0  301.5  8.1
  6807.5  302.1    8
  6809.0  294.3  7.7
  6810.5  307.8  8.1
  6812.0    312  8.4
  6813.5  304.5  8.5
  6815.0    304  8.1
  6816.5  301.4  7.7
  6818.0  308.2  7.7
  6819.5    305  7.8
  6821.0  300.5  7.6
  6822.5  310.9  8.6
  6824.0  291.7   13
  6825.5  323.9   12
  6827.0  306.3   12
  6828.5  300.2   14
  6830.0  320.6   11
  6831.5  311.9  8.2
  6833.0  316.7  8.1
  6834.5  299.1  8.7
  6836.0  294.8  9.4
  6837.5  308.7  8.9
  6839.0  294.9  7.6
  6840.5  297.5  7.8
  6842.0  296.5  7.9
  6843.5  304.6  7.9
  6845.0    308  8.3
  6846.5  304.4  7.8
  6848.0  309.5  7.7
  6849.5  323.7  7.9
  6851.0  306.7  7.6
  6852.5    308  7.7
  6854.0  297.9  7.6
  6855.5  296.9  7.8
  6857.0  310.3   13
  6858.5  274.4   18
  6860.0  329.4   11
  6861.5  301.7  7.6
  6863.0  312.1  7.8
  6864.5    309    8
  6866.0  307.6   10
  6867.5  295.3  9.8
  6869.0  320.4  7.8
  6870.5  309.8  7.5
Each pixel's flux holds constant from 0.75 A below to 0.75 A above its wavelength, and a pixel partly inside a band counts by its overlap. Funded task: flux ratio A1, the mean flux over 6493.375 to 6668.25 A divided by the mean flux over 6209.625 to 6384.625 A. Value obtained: 1.0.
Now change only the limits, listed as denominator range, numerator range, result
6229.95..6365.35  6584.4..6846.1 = 1.03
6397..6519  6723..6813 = 0.98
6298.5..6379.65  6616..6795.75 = 1.00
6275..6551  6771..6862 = 0.98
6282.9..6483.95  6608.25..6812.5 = 0.99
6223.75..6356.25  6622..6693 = 1.03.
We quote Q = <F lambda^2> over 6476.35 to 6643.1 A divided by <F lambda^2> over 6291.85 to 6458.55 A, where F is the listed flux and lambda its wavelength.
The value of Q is 1.1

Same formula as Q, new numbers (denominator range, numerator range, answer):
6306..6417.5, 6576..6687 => 1.10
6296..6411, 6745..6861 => 1.13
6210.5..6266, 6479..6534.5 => 1.18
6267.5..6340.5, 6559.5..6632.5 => 1.12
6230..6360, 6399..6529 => 1.10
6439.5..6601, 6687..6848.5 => 1.05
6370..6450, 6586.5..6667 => 1.06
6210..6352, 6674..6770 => 1.18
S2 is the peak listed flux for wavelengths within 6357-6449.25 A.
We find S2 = 330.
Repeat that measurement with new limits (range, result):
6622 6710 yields 332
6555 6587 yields 352.8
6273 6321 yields 321.5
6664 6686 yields 320.3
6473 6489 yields 338.6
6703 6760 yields 346.5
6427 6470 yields 337.6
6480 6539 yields 336.5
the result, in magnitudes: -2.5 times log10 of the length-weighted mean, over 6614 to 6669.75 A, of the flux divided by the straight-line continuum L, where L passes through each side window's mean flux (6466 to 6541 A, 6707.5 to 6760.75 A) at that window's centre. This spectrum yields 0.00 mag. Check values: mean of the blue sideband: 316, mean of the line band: 312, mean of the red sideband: 308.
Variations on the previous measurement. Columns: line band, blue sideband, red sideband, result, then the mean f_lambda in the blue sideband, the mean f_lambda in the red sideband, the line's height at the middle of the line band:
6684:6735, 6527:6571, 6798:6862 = 0.00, 315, 305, 309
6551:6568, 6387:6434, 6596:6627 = 0.02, 313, 315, 314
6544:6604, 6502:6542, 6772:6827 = 0.01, 319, 306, 317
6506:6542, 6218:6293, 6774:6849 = -0.07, 295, 305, 300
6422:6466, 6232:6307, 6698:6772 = -0.05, 297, 308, 301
